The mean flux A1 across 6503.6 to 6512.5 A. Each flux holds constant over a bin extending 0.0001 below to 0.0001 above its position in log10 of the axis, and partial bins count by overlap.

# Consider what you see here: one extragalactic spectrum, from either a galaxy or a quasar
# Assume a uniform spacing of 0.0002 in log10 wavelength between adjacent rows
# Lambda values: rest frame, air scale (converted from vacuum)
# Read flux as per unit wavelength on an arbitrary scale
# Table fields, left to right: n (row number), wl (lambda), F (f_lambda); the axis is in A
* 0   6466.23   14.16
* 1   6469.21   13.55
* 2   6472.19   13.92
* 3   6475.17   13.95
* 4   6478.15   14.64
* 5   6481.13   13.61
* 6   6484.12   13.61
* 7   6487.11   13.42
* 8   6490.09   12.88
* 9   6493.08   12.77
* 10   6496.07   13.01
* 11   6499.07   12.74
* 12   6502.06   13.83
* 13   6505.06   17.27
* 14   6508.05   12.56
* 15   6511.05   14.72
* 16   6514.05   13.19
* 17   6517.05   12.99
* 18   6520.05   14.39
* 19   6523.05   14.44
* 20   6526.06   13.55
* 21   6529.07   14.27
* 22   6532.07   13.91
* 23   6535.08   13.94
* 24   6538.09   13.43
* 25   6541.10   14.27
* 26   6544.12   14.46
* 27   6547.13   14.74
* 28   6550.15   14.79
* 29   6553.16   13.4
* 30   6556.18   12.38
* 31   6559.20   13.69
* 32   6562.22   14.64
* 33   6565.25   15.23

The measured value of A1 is 14.8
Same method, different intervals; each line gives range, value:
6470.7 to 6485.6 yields 13.9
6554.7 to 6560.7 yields 13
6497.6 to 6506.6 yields 14.6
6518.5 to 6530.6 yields 14.2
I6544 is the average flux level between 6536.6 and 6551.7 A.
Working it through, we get 14.3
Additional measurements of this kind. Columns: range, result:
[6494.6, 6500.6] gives 12.9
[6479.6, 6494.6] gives 13.3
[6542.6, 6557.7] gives 14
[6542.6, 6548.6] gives 14.6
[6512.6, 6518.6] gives 13.1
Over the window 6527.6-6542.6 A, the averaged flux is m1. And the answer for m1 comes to 14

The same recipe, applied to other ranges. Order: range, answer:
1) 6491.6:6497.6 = 12.9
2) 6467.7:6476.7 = 13.8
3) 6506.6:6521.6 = 13.6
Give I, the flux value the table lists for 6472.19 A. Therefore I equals 13.92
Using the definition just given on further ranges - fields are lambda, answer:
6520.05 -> 14.39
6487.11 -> 13.42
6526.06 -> 13.55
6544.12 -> 14.46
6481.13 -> 13.61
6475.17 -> 13.95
